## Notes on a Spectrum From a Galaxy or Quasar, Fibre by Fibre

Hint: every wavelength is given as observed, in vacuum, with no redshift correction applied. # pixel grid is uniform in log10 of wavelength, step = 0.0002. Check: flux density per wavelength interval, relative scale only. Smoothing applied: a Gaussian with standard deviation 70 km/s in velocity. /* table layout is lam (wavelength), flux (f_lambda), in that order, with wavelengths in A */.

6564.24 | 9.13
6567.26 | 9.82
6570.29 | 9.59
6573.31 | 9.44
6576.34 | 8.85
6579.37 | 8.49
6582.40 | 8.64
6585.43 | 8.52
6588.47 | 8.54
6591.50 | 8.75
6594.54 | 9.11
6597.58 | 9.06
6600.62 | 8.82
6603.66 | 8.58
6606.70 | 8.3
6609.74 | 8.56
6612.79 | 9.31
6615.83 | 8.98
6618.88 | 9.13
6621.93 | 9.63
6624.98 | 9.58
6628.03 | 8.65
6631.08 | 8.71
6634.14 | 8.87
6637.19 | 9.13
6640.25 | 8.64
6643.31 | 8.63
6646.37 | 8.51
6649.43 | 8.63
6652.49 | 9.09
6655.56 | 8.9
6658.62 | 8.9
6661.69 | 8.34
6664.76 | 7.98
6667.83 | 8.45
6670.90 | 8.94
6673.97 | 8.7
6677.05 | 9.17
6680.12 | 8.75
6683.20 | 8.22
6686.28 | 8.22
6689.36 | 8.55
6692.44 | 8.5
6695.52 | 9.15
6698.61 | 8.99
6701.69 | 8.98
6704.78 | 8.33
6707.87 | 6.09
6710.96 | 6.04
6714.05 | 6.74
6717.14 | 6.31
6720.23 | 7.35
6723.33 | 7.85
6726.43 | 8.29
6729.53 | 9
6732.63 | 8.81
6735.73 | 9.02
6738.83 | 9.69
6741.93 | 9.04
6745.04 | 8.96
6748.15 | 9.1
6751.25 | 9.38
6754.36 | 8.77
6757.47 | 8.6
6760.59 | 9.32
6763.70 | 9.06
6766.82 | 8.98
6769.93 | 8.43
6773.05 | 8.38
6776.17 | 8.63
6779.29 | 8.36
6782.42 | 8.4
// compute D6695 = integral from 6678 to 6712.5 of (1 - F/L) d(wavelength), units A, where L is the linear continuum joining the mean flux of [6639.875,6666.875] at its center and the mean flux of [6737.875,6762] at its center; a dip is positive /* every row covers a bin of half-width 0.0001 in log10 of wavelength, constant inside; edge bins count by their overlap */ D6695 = 2.5 A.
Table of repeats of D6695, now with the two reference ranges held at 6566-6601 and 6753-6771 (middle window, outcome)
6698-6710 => 1.3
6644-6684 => 1.1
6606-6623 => -0.1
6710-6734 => 3.6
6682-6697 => 0.6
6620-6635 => -0.3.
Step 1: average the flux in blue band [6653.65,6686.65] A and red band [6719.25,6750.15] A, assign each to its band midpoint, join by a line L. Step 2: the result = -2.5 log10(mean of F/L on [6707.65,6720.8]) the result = 0.32 mag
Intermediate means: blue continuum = 8.61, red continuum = 8.75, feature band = 6.49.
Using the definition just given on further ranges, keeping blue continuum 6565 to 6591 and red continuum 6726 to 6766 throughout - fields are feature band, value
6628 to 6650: 0.033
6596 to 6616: 0.024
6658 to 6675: 0.059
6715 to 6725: 0.251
